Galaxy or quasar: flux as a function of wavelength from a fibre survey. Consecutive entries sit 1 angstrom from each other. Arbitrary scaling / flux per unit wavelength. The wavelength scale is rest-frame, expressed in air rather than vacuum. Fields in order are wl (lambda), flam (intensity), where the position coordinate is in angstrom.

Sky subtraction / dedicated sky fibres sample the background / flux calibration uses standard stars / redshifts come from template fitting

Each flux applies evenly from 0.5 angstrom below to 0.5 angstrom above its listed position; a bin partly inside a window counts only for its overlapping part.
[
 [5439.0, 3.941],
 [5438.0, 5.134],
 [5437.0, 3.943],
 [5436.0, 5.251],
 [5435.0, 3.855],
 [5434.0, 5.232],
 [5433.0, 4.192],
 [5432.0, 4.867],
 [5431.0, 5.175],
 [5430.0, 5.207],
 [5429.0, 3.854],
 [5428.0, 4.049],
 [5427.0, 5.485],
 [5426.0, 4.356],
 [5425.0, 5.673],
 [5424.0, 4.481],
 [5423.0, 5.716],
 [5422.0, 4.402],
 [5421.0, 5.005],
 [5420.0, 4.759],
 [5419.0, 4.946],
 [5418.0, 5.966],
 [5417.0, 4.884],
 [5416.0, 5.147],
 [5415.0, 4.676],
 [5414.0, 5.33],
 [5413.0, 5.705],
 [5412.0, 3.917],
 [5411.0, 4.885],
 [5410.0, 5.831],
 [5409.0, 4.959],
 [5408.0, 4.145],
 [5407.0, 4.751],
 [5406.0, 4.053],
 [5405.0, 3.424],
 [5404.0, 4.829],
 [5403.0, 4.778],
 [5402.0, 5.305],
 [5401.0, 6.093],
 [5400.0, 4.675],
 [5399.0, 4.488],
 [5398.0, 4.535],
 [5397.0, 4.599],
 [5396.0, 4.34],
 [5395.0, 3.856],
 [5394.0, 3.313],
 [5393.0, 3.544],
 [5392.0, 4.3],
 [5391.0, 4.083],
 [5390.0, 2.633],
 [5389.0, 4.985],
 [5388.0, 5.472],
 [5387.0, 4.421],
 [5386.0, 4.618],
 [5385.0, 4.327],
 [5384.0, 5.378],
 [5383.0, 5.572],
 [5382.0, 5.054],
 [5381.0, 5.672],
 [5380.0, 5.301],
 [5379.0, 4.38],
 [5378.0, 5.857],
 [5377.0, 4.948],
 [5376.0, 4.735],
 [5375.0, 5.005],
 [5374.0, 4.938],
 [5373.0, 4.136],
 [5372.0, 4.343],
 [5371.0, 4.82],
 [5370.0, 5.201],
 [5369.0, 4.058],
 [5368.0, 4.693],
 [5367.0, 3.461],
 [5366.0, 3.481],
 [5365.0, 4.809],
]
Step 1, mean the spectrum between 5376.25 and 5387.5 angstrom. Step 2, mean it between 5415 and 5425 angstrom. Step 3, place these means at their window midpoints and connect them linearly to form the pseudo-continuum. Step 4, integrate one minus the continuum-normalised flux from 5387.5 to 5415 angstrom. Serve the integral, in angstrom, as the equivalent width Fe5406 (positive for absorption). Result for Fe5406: 2.7 angstrom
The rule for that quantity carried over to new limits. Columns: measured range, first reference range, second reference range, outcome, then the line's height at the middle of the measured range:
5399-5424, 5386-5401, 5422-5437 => -2.0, 4.54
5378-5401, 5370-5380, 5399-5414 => 1.2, 4.83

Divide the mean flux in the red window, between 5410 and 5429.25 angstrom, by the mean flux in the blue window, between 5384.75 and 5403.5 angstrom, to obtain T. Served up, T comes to 1.1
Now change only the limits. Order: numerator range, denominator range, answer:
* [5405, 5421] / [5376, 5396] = 1.06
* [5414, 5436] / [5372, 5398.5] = 1.06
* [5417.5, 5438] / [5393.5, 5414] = 1.04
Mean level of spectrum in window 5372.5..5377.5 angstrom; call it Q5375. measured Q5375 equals 4.75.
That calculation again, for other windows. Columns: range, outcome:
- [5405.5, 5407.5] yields 4.4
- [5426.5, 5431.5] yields 4.75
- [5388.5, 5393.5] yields 3.91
